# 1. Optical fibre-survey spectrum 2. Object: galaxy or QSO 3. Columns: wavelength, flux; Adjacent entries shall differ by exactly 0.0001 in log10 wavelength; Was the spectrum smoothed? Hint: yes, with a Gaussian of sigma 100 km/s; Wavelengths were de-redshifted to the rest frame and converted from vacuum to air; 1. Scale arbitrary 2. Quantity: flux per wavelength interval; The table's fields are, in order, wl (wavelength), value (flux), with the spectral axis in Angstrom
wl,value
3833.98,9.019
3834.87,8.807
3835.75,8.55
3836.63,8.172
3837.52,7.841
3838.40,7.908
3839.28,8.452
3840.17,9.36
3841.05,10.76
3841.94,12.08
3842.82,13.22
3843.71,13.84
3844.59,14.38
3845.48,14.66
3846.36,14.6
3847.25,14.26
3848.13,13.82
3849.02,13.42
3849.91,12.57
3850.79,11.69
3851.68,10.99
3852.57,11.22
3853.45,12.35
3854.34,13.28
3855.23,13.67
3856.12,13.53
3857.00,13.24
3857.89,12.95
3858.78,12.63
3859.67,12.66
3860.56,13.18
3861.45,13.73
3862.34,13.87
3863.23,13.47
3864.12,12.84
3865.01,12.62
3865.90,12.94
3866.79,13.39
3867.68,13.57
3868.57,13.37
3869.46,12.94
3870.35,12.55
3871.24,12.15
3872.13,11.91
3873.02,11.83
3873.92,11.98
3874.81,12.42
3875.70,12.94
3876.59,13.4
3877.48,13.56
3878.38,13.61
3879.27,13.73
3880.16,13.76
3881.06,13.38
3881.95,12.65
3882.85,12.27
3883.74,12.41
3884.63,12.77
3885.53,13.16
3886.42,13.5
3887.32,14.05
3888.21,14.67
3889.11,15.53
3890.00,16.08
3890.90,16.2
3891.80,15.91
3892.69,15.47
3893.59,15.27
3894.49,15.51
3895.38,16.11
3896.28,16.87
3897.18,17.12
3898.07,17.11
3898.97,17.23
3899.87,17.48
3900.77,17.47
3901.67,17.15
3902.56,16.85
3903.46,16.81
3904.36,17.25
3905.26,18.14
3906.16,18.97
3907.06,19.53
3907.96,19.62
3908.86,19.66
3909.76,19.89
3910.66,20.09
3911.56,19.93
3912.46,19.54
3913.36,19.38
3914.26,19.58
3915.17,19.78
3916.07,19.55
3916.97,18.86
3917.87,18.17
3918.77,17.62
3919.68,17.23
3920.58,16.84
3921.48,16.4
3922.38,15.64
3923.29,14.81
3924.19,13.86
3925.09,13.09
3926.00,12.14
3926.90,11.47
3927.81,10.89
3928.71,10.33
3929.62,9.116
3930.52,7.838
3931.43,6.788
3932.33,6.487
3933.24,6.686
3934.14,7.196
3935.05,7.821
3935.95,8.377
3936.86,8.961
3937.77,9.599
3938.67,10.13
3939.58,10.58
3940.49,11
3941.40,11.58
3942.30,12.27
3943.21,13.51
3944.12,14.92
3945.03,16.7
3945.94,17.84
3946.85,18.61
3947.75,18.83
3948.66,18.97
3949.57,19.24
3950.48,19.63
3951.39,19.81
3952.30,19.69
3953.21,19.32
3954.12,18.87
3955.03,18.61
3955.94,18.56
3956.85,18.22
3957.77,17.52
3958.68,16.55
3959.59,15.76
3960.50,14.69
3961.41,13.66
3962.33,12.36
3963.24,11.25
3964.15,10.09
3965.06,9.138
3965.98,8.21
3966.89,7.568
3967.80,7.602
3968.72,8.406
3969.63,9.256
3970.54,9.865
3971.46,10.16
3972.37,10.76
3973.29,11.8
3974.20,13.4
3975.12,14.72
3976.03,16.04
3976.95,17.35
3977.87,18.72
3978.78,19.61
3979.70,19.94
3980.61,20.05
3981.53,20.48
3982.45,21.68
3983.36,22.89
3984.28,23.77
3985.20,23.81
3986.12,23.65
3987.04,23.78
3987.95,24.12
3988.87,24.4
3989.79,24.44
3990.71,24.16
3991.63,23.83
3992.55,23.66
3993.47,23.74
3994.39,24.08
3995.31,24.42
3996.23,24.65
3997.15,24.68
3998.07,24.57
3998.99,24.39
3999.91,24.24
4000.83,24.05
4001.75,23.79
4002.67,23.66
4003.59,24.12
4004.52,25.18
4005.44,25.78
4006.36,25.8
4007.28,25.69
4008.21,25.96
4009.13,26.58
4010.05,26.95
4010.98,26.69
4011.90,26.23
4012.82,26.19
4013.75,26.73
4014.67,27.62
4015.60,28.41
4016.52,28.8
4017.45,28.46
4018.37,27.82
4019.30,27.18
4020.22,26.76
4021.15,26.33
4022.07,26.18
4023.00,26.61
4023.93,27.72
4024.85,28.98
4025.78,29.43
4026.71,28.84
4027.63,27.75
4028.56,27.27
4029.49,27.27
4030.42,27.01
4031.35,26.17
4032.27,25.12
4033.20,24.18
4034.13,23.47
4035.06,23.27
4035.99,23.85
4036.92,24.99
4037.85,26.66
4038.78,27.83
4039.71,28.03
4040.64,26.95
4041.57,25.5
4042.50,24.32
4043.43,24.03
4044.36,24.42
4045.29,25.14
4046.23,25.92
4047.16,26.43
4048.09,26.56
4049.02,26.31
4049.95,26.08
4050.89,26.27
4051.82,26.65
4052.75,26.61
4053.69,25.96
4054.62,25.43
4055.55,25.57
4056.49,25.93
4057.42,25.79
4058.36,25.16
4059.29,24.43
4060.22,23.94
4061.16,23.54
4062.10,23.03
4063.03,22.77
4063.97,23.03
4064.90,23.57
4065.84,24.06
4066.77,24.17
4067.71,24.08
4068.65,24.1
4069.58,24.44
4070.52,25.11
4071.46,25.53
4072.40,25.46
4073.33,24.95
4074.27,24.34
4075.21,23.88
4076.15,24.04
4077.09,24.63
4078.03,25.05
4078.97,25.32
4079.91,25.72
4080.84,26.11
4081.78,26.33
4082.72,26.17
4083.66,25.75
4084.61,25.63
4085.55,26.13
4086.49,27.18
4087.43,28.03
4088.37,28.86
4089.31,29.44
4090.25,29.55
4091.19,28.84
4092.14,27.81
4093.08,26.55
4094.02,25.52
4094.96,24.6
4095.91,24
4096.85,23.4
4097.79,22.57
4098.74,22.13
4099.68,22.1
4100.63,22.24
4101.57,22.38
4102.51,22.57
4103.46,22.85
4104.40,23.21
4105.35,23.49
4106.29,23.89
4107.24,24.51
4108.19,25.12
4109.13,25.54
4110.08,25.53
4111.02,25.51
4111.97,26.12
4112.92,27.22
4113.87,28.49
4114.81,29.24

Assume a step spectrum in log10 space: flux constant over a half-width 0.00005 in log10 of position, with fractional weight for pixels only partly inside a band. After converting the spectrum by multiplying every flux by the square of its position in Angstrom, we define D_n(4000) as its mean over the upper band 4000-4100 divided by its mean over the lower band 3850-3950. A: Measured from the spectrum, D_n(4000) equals 1.94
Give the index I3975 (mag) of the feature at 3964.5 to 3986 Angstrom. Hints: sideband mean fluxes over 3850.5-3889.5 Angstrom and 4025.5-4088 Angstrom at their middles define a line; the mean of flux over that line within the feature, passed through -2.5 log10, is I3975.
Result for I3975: 0.31 mag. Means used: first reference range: 13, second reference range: 25.5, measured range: 15.1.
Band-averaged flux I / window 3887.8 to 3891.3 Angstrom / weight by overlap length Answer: 15.6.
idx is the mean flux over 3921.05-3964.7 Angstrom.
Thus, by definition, 13.7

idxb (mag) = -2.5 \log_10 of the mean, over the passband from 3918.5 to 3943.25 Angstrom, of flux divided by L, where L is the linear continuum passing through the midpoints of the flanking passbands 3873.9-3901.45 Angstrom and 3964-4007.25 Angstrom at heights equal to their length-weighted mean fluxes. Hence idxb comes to 0.43 mag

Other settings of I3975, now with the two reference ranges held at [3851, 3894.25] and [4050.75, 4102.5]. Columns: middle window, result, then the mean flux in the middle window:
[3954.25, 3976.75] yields 0.41 mag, 12.8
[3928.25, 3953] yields 0.34 mag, 12.8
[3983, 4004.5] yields -0.18 mag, 24.1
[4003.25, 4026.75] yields -0.24 mag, 26.9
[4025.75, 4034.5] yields -0.18 mag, 26.6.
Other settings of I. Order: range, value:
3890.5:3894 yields 15.7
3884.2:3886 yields 13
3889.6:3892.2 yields 16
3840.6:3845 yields 12.8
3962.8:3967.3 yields 9.27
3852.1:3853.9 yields 11.8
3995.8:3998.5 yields 24.6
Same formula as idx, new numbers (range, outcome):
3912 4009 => 17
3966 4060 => 23.6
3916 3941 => 11.9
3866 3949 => 14.5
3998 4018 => 25.9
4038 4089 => 25.4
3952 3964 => 16.3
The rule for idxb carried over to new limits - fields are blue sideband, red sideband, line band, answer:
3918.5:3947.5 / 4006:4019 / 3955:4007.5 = 0.138 mag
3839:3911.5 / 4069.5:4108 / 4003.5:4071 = -0.155 mag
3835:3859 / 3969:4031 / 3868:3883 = 0.098 mag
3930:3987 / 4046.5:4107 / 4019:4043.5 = -0.249 mag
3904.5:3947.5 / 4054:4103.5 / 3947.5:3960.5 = -0.128 mag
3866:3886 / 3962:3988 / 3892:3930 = -0.213 mag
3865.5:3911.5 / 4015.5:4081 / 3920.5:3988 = 0.331 mag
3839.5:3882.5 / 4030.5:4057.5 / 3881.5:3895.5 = 0.030 mag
